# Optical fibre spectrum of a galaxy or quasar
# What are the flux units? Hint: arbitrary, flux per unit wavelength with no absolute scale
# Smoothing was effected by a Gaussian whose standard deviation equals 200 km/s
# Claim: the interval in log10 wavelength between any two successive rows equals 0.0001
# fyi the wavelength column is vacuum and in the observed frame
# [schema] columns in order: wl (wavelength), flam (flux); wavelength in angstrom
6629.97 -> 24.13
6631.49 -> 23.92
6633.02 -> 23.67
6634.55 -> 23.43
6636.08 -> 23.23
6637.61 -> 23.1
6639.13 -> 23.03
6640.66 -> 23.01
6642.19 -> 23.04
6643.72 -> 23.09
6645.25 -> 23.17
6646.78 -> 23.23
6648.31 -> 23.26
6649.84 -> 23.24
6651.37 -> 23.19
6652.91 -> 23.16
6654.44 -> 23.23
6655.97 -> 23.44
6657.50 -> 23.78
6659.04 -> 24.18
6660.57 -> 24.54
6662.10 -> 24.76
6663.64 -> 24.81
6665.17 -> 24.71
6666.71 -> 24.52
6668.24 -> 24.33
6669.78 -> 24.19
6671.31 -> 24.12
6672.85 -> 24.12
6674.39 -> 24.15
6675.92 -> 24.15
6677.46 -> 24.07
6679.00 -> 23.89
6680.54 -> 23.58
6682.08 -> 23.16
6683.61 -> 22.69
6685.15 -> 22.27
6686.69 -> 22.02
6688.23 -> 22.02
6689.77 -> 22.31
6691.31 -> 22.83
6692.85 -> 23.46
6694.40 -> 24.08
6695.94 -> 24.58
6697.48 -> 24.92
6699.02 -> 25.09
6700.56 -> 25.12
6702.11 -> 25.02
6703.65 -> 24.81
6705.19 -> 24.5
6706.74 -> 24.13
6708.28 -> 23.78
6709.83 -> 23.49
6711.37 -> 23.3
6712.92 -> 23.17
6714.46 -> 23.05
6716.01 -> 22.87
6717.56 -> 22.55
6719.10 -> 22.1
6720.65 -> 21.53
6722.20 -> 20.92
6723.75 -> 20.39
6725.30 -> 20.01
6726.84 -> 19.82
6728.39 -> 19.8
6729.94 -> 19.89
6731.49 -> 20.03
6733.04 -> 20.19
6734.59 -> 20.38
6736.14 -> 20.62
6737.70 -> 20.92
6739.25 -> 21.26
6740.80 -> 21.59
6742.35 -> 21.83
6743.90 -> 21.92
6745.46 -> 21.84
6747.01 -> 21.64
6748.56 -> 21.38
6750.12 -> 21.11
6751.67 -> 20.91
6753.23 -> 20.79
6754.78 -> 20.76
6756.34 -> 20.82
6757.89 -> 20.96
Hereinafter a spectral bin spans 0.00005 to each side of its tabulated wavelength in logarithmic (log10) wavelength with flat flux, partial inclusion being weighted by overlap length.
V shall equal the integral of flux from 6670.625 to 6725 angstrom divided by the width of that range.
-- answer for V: 23.3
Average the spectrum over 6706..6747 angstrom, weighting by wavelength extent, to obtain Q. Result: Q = 21.6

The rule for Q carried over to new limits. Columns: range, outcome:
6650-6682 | 24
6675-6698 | 23.3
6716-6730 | 20.9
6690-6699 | 24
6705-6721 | 23.1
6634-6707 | 23.7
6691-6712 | 24.3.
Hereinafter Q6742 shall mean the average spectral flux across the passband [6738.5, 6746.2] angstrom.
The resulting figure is 21.7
